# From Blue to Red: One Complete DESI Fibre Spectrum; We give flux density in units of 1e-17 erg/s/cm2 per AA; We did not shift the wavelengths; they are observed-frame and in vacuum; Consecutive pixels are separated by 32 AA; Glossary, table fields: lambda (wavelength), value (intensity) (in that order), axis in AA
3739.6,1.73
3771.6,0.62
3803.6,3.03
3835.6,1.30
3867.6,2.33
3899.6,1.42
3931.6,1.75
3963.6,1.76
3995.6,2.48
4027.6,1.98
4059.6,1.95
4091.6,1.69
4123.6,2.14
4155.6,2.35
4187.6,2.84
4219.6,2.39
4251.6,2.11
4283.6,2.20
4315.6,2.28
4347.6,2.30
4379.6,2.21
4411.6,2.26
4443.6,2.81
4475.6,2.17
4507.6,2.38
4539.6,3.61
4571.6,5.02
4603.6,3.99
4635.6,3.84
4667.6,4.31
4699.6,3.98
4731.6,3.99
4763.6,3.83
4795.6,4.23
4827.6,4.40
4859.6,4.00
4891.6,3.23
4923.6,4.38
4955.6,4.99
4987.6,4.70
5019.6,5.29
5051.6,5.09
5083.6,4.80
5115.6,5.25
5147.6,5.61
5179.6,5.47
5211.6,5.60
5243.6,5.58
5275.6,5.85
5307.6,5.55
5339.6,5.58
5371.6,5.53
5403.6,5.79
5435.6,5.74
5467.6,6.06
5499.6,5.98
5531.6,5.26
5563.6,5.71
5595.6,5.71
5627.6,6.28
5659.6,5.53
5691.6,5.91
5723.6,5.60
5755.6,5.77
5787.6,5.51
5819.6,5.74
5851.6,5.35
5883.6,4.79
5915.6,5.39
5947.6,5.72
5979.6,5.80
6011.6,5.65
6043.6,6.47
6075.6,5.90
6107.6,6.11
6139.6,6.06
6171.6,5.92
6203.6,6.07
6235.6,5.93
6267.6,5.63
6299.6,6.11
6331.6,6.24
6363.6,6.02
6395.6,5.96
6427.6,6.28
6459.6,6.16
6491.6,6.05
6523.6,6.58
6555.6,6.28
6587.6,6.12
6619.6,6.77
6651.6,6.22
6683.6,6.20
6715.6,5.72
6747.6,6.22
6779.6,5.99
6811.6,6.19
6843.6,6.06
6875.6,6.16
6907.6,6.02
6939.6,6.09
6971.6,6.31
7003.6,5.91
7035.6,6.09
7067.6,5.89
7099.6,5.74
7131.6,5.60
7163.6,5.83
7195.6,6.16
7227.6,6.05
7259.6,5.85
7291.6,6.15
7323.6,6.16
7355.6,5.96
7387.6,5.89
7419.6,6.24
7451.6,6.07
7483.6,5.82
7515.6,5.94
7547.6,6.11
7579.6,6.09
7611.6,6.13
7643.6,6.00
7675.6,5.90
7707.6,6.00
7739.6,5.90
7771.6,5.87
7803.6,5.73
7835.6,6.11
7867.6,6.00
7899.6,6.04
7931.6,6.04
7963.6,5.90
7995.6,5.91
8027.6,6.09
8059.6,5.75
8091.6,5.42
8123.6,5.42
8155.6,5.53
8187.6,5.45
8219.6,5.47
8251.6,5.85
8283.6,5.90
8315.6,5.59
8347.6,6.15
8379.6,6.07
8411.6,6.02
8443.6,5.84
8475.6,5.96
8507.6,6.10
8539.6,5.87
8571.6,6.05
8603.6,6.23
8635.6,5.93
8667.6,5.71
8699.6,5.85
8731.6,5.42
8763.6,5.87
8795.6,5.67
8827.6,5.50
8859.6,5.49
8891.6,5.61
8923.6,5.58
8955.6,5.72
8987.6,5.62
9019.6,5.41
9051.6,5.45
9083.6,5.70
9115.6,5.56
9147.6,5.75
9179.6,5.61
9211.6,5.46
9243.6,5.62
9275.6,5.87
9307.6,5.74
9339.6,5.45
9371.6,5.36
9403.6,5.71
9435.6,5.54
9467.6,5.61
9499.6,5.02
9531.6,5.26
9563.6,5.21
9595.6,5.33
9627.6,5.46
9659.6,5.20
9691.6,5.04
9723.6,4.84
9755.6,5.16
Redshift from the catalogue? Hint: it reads 0.14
